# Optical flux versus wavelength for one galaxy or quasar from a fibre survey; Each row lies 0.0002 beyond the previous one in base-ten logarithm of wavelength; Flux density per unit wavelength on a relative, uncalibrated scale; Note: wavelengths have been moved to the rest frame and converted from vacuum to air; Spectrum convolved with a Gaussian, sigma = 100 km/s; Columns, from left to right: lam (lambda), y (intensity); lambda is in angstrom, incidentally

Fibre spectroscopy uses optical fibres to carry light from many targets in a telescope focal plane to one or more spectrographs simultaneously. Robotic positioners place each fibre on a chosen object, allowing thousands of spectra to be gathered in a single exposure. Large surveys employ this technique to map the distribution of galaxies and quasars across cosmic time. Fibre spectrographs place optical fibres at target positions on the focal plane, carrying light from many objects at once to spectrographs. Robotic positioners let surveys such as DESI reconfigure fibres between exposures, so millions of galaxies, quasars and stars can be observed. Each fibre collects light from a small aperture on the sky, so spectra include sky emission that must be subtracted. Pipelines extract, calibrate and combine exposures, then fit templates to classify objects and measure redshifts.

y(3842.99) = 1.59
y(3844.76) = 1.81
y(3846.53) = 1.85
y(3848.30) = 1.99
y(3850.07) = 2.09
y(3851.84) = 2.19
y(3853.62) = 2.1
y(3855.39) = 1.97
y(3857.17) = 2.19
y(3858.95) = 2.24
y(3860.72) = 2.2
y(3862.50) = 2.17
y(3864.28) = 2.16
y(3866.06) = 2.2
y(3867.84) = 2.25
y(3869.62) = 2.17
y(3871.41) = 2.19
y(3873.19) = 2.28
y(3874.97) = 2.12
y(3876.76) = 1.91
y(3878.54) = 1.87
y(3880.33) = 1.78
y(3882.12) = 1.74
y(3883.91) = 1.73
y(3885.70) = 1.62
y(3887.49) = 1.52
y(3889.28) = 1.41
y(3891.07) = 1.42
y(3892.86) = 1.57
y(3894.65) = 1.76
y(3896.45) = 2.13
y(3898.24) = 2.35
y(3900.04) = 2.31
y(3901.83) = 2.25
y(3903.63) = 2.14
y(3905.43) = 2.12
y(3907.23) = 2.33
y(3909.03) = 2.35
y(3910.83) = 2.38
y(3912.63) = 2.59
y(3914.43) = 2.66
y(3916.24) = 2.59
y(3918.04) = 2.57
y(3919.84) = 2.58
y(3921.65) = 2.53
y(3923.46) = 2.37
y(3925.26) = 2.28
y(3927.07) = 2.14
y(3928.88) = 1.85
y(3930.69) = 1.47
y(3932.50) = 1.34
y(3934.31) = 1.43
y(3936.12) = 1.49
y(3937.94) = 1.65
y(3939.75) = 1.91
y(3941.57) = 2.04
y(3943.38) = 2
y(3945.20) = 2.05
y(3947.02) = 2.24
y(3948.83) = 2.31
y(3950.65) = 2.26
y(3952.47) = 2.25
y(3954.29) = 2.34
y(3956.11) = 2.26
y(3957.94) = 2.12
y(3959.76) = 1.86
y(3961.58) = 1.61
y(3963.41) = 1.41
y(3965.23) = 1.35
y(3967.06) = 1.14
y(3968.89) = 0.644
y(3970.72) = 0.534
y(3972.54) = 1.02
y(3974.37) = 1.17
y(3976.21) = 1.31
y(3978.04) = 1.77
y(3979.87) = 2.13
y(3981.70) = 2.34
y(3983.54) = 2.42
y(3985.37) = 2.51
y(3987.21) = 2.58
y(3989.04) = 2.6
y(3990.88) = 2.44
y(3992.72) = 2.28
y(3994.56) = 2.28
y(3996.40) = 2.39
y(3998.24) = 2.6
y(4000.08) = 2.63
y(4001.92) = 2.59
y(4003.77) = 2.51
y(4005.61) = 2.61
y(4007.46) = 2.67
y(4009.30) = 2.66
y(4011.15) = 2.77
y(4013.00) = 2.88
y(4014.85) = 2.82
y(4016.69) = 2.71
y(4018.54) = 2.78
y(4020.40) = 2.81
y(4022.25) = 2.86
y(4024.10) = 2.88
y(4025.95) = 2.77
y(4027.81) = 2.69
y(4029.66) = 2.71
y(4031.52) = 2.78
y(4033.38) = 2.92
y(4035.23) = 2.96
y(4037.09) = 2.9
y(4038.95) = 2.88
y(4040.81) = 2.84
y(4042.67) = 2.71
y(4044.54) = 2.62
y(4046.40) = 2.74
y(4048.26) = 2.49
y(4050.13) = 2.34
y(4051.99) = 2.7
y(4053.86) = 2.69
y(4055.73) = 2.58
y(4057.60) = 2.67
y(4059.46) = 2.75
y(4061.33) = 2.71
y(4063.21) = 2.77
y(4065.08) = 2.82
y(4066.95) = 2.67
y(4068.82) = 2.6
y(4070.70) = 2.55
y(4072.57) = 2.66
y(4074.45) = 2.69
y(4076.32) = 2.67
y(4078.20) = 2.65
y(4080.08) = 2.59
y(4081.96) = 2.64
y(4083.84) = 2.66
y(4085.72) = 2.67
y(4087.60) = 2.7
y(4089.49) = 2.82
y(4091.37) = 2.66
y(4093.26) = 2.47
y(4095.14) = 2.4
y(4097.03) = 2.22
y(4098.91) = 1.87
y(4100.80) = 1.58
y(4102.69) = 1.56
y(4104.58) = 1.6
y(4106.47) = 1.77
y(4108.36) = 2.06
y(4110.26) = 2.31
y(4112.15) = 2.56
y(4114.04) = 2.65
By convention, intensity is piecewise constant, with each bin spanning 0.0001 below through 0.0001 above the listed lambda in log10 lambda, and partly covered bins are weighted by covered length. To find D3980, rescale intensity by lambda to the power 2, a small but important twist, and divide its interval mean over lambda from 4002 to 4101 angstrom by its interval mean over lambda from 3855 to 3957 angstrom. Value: 1.38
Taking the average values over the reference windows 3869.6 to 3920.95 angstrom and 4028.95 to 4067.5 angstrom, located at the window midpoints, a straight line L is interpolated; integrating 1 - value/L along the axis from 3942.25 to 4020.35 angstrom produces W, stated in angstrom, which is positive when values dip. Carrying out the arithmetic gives 9.8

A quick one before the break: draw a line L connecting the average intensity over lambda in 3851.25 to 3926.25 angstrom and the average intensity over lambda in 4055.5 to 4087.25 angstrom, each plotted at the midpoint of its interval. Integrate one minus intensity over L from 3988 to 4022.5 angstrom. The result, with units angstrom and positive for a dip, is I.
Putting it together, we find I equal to -2.0 angstrom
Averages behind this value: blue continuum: 2.13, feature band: 2.62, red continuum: 2.67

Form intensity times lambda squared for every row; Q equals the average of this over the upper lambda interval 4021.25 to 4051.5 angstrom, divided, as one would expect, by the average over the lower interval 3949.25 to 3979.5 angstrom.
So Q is 1.80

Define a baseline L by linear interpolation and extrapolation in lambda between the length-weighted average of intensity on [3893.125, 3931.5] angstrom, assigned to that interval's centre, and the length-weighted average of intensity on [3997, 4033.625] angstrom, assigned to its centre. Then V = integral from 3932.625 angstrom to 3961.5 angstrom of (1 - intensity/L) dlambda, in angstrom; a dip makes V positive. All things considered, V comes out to 5.2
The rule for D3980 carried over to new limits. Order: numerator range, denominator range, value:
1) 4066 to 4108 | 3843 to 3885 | 1.31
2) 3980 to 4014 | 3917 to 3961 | 1.27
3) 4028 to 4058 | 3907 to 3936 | 1.32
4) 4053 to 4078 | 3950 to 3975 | 1.80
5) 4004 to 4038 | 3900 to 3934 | 1.31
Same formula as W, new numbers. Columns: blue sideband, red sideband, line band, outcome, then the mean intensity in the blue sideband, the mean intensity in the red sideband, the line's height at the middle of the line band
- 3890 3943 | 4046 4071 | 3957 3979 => 9.2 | 2.09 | 2.65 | 2.29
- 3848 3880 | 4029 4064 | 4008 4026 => -1.1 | 2.12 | 2.72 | 2.63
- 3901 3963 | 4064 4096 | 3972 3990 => 2.3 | 2.12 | 2.64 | 2.29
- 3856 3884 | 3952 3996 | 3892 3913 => -1.8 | 2.08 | 1.85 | 2.01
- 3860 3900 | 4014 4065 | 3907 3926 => -3.2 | 1.94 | 2.74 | 2.12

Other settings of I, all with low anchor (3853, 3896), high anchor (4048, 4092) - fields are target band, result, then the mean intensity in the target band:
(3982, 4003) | -0.93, 2.48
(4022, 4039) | -2.15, 2.83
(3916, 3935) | 0.26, 2.1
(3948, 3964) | 1.28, 2.06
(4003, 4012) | -0.80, 2.65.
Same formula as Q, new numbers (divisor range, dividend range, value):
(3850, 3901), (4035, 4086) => 1.48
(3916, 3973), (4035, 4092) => 1.53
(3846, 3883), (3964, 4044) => 1.23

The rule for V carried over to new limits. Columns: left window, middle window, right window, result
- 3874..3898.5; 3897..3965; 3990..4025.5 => -1.4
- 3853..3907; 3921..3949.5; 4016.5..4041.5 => 4.6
